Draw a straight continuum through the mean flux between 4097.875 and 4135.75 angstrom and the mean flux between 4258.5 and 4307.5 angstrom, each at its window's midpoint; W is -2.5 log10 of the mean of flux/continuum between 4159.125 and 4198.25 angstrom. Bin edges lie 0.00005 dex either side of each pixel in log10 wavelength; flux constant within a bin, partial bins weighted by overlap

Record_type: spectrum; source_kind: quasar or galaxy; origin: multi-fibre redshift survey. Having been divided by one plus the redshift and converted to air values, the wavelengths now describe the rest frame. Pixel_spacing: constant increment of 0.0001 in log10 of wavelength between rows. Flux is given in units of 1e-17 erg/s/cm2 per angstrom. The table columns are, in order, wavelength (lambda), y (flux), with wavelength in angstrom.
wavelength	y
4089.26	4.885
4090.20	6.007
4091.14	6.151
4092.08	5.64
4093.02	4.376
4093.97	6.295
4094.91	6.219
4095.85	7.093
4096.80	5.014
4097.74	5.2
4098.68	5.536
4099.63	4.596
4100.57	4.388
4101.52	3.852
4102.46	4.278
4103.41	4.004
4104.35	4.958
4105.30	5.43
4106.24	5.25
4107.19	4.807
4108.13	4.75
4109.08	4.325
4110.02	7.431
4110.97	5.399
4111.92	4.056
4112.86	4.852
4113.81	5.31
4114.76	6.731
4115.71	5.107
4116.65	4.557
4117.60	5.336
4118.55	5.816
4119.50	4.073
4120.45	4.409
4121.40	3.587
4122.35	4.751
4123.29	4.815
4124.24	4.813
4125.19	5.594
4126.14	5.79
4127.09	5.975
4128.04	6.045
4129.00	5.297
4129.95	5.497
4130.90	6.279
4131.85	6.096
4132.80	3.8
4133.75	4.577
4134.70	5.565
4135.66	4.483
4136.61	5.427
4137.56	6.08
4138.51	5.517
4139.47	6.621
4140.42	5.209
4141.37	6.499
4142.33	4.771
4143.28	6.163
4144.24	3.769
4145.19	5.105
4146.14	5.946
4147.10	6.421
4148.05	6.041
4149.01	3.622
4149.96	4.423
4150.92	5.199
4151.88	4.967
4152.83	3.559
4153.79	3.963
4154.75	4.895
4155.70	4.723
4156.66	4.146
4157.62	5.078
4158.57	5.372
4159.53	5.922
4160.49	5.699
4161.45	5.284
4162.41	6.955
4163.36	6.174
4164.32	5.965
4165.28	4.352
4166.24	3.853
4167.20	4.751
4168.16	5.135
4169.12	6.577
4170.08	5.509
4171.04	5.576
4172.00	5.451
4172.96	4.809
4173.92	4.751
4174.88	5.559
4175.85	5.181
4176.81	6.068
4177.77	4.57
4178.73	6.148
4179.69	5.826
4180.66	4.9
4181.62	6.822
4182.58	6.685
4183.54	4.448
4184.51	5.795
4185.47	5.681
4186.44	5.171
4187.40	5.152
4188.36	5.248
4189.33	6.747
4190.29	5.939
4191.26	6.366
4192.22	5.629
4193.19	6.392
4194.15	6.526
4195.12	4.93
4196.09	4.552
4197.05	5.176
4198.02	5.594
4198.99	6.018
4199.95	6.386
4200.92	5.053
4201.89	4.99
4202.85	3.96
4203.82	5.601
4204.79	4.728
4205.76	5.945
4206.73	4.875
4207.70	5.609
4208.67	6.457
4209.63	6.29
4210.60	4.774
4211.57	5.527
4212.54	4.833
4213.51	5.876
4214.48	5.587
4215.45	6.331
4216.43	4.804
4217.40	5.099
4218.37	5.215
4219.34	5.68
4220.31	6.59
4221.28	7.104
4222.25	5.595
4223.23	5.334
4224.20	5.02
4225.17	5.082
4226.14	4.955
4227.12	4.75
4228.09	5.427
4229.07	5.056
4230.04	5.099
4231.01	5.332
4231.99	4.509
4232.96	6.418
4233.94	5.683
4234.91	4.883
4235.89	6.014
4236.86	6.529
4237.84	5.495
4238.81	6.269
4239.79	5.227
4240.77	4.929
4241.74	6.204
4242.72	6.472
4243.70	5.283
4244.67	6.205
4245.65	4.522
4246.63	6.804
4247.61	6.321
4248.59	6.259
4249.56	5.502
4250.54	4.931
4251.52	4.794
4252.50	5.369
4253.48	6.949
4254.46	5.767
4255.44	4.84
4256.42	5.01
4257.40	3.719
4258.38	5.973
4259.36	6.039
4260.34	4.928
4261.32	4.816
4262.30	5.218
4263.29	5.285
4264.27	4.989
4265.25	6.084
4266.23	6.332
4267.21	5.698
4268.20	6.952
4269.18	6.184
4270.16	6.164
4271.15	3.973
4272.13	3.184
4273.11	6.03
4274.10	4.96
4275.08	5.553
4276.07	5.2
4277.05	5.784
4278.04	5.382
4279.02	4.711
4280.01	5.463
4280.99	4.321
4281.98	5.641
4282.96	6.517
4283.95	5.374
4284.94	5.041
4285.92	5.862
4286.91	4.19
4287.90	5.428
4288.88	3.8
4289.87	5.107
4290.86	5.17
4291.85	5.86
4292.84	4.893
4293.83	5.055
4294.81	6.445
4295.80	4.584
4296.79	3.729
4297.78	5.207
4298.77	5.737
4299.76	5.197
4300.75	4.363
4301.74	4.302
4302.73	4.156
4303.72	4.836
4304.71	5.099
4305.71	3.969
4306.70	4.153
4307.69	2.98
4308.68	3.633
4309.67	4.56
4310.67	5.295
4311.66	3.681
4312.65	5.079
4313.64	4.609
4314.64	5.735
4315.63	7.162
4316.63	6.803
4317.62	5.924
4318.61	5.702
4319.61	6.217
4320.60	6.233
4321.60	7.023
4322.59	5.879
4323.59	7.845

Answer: -0.09 mag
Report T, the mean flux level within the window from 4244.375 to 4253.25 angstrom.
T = 5.66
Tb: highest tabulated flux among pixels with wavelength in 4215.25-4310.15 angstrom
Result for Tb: 7.104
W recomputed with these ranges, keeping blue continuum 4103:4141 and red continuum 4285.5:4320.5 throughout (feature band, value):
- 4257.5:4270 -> -0.12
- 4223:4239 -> -0.06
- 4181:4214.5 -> -0.09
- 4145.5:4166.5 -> 0.01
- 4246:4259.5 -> -0.10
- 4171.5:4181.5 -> -0.05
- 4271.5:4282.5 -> -0.02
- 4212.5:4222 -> -0.13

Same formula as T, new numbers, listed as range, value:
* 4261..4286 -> 5.41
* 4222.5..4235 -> 5.21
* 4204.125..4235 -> 5.46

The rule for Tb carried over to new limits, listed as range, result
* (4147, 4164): 6.955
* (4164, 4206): 6.822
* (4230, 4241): 6.529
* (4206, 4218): 6.457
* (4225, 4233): 6.418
